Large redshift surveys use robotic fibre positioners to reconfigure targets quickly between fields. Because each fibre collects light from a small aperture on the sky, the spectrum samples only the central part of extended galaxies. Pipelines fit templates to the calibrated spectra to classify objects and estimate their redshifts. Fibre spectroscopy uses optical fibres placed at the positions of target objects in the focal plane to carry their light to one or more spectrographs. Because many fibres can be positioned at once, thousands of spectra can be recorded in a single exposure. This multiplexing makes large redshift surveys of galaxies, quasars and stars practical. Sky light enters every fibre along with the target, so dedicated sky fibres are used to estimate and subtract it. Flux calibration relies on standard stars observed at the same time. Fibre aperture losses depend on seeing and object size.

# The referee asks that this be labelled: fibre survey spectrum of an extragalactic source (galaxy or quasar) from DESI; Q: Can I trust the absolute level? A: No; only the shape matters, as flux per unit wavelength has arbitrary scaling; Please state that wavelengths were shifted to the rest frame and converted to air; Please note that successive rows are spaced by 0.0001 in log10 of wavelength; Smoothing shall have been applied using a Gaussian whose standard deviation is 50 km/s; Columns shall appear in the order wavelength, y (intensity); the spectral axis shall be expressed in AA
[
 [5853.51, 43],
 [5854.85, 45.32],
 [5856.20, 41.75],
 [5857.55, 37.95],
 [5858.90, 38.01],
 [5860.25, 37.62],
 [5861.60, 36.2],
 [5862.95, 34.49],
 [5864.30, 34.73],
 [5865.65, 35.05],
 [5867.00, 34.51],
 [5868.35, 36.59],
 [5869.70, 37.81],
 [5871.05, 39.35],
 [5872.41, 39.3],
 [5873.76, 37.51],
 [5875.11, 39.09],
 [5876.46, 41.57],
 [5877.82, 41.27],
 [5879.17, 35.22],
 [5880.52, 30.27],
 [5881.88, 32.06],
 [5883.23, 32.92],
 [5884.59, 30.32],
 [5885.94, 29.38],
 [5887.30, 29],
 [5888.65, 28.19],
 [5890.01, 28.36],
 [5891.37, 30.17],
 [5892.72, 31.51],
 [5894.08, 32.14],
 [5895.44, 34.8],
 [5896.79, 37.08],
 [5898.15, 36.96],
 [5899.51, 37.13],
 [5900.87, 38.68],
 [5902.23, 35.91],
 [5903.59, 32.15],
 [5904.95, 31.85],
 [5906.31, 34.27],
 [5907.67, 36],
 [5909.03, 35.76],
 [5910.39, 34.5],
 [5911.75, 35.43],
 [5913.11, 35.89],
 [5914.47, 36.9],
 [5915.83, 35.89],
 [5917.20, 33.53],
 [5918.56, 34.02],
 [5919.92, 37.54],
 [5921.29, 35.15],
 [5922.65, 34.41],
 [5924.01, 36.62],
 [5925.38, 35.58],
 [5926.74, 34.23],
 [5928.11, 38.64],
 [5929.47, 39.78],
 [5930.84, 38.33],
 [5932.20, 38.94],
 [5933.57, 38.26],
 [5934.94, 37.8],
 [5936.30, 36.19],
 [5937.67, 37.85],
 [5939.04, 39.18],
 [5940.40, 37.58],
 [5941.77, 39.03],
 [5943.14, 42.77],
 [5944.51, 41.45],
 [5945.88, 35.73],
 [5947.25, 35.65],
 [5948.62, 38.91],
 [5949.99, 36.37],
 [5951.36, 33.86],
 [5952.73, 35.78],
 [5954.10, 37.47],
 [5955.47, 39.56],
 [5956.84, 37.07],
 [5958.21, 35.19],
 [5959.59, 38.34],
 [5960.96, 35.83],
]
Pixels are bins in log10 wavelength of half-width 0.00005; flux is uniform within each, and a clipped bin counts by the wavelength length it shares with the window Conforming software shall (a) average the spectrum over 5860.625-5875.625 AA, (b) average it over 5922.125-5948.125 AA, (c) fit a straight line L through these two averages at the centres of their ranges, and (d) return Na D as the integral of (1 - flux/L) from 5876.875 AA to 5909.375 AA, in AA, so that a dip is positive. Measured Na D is 3.27 AA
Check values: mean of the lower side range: 36.8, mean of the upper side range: 37.8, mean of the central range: 33.4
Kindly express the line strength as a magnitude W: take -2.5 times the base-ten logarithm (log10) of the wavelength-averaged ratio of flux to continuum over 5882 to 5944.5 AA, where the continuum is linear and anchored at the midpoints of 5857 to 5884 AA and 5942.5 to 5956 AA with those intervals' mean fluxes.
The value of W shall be 0.06 mag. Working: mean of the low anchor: 36.5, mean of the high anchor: 37.7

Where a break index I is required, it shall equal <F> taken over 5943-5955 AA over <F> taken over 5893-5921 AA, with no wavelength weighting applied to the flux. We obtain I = 1.06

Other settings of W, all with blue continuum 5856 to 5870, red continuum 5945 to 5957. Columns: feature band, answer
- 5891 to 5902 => 0.05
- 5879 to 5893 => 0.20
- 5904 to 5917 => 0.05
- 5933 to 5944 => -0.05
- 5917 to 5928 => 0.04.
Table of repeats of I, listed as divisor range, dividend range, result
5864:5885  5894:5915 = 0.98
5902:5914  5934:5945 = 1.12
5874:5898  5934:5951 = 1.14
